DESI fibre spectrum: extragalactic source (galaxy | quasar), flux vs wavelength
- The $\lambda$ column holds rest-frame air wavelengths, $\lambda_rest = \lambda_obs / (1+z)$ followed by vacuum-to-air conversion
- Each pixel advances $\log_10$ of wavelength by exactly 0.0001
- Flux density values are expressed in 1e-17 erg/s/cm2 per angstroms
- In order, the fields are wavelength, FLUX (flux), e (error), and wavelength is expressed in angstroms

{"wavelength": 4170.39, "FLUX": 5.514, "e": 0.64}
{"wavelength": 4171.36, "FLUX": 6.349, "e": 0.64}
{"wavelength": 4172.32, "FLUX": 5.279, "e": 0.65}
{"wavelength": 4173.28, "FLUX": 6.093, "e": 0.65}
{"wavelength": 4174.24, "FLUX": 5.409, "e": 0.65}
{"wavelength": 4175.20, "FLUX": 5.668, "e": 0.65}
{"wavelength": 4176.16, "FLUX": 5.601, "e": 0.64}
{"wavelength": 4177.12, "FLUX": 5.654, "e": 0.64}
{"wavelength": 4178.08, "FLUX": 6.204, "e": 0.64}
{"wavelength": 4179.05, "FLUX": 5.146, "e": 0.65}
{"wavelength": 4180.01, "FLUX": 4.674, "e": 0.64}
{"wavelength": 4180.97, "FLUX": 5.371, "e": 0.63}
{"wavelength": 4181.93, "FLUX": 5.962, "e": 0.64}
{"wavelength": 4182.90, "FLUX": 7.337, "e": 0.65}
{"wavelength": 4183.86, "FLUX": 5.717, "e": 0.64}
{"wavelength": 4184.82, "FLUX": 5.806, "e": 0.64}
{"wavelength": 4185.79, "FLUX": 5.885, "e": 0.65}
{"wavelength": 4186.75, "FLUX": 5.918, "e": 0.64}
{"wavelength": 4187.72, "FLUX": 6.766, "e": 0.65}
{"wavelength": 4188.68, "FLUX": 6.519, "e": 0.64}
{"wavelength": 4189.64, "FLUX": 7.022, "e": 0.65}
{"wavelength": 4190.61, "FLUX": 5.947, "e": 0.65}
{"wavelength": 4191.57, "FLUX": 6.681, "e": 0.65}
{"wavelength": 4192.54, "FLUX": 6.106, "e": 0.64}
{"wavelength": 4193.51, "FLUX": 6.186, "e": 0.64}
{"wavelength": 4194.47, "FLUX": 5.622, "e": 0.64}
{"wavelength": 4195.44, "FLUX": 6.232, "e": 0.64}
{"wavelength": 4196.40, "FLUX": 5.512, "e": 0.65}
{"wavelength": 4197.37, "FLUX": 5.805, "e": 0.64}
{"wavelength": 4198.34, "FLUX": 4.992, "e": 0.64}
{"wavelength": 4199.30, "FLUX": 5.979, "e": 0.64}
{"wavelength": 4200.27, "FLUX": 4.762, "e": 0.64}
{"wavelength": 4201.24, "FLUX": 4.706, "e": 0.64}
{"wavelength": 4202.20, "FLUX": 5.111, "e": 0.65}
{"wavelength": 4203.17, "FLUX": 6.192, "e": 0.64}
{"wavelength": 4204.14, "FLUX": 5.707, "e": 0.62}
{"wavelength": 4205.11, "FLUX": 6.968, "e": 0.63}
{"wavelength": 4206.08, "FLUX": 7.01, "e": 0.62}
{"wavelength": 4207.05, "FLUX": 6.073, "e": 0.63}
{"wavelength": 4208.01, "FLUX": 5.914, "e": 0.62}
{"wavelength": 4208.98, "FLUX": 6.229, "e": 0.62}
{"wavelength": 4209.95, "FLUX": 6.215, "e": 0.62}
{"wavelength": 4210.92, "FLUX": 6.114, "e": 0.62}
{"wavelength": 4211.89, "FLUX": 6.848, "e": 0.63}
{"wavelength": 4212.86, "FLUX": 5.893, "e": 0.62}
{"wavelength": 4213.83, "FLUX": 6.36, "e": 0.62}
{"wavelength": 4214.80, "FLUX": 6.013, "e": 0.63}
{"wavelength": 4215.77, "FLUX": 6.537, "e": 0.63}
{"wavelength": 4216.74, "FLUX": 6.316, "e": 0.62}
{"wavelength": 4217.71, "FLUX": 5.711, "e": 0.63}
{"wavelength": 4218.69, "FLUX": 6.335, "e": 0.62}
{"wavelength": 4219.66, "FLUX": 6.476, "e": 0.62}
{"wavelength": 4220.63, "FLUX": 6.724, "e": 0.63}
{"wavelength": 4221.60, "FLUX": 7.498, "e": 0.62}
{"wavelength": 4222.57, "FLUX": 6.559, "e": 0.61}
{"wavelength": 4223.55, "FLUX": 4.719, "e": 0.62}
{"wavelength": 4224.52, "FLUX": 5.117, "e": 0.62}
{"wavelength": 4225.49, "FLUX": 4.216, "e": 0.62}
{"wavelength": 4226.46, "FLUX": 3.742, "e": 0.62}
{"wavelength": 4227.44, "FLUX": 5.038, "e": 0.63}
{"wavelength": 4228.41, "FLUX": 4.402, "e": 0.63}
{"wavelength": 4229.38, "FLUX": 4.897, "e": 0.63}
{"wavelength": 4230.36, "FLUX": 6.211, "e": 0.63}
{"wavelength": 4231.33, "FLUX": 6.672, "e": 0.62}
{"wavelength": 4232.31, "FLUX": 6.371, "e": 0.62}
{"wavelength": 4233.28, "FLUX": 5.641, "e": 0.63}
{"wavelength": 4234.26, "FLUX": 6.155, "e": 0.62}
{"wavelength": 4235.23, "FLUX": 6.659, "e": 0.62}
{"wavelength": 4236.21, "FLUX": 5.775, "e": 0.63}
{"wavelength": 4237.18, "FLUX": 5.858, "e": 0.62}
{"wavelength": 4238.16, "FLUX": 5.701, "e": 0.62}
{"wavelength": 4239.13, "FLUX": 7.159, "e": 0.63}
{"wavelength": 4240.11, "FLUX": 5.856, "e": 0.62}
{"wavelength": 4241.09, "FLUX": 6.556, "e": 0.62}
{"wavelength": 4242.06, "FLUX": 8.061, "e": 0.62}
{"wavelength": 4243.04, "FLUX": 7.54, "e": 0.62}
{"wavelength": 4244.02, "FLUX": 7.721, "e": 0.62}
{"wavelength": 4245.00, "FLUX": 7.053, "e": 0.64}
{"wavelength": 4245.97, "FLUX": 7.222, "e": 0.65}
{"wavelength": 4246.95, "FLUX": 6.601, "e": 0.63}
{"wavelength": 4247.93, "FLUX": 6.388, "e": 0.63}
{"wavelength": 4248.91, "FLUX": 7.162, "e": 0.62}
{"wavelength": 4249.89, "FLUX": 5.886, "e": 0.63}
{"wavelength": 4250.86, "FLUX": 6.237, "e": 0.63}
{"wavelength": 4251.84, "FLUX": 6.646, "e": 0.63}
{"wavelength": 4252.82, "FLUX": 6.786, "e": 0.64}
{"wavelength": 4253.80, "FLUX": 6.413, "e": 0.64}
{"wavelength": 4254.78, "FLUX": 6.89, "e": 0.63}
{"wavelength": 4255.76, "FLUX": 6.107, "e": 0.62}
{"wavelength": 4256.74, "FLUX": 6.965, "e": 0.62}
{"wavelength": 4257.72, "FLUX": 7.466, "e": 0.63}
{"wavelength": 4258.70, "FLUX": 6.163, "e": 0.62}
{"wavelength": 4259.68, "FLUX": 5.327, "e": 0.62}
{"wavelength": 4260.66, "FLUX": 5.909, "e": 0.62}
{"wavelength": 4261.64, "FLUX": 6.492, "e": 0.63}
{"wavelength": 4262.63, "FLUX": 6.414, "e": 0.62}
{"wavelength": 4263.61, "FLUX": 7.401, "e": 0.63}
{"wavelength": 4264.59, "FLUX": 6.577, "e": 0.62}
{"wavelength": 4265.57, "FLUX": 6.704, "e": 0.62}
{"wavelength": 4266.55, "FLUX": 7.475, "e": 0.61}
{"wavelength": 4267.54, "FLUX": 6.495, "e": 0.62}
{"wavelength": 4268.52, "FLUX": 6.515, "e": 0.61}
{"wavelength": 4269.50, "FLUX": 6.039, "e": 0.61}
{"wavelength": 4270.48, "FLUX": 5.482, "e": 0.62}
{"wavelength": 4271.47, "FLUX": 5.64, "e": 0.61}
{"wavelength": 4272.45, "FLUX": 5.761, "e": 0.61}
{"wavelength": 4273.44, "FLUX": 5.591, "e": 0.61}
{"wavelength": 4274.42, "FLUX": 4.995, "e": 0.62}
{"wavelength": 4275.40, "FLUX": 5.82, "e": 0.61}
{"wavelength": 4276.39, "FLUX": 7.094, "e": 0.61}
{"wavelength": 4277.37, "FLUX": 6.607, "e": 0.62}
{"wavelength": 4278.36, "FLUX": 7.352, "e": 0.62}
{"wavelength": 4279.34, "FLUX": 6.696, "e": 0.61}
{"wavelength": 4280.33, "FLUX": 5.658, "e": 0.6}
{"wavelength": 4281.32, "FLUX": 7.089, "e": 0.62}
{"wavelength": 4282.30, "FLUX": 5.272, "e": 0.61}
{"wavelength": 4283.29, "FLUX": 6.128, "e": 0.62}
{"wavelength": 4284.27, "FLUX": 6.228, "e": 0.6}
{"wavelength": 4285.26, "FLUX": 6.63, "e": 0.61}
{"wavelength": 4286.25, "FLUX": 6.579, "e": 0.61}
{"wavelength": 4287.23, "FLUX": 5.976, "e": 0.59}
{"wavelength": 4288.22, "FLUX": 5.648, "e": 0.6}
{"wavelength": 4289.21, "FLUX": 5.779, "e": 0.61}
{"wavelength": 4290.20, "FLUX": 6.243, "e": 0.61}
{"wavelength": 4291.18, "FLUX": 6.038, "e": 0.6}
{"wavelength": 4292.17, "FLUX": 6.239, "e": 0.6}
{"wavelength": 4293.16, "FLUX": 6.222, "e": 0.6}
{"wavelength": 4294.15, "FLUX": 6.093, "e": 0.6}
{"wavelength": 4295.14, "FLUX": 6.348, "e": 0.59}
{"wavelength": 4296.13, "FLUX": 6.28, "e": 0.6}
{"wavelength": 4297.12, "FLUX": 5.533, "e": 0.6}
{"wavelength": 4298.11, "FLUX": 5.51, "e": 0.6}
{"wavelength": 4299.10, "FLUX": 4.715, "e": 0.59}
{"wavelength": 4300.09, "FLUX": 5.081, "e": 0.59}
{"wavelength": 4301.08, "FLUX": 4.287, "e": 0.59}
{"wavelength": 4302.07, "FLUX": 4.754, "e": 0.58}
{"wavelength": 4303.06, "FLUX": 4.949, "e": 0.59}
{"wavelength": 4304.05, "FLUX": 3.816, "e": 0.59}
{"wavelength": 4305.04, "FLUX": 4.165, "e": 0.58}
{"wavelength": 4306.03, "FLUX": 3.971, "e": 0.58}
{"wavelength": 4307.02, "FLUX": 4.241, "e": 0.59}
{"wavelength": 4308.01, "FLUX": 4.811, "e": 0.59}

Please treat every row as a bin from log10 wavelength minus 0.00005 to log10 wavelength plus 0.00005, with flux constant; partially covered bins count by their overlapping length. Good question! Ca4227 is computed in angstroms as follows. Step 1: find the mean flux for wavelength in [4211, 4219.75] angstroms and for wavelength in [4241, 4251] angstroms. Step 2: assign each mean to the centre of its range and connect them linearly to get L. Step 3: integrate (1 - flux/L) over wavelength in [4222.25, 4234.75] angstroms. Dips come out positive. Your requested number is 2.3 angstroms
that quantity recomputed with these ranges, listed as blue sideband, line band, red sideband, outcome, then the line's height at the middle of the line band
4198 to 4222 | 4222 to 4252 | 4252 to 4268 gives 1.2 angstroms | 6.37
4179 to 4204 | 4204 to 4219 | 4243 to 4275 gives -0.6 angstroms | 6.04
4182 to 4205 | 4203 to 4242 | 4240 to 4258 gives 2.3 angstroms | 6.41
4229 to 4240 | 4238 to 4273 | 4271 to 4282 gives -2.5 angstroms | 6.15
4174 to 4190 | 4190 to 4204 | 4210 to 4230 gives 0.4 angstroms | 5.87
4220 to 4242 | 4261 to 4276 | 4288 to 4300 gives -1.0 angstroms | 5.86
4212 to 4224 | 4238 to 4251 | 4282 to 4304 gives -1.6 angstroms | 6.08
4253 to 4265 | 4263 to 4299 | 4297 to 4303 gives -3.4 angstroms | 5.67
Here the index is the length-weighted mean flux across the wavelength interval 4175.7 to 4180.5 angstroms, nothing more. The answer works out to 5.46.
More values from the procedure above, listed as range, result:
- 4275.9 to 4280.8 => 6.69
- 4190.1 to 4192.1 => 6.3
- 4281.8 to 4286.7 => 6.17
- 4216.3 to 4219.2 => 6.11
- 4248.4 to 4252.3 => 6.49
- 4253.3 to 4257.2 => 6.59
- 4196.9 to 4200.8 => 5.37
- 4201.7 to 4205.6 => 5.99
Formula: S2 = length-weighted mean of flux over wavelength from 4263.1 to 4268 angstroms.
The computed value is 6.93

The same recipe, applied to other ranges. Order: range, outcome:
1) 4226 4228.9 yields 4.4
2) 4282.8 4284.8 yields 6.19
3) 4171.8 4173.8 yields 5.7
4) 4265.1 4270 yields 6.65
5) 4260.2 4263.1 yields 6.26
